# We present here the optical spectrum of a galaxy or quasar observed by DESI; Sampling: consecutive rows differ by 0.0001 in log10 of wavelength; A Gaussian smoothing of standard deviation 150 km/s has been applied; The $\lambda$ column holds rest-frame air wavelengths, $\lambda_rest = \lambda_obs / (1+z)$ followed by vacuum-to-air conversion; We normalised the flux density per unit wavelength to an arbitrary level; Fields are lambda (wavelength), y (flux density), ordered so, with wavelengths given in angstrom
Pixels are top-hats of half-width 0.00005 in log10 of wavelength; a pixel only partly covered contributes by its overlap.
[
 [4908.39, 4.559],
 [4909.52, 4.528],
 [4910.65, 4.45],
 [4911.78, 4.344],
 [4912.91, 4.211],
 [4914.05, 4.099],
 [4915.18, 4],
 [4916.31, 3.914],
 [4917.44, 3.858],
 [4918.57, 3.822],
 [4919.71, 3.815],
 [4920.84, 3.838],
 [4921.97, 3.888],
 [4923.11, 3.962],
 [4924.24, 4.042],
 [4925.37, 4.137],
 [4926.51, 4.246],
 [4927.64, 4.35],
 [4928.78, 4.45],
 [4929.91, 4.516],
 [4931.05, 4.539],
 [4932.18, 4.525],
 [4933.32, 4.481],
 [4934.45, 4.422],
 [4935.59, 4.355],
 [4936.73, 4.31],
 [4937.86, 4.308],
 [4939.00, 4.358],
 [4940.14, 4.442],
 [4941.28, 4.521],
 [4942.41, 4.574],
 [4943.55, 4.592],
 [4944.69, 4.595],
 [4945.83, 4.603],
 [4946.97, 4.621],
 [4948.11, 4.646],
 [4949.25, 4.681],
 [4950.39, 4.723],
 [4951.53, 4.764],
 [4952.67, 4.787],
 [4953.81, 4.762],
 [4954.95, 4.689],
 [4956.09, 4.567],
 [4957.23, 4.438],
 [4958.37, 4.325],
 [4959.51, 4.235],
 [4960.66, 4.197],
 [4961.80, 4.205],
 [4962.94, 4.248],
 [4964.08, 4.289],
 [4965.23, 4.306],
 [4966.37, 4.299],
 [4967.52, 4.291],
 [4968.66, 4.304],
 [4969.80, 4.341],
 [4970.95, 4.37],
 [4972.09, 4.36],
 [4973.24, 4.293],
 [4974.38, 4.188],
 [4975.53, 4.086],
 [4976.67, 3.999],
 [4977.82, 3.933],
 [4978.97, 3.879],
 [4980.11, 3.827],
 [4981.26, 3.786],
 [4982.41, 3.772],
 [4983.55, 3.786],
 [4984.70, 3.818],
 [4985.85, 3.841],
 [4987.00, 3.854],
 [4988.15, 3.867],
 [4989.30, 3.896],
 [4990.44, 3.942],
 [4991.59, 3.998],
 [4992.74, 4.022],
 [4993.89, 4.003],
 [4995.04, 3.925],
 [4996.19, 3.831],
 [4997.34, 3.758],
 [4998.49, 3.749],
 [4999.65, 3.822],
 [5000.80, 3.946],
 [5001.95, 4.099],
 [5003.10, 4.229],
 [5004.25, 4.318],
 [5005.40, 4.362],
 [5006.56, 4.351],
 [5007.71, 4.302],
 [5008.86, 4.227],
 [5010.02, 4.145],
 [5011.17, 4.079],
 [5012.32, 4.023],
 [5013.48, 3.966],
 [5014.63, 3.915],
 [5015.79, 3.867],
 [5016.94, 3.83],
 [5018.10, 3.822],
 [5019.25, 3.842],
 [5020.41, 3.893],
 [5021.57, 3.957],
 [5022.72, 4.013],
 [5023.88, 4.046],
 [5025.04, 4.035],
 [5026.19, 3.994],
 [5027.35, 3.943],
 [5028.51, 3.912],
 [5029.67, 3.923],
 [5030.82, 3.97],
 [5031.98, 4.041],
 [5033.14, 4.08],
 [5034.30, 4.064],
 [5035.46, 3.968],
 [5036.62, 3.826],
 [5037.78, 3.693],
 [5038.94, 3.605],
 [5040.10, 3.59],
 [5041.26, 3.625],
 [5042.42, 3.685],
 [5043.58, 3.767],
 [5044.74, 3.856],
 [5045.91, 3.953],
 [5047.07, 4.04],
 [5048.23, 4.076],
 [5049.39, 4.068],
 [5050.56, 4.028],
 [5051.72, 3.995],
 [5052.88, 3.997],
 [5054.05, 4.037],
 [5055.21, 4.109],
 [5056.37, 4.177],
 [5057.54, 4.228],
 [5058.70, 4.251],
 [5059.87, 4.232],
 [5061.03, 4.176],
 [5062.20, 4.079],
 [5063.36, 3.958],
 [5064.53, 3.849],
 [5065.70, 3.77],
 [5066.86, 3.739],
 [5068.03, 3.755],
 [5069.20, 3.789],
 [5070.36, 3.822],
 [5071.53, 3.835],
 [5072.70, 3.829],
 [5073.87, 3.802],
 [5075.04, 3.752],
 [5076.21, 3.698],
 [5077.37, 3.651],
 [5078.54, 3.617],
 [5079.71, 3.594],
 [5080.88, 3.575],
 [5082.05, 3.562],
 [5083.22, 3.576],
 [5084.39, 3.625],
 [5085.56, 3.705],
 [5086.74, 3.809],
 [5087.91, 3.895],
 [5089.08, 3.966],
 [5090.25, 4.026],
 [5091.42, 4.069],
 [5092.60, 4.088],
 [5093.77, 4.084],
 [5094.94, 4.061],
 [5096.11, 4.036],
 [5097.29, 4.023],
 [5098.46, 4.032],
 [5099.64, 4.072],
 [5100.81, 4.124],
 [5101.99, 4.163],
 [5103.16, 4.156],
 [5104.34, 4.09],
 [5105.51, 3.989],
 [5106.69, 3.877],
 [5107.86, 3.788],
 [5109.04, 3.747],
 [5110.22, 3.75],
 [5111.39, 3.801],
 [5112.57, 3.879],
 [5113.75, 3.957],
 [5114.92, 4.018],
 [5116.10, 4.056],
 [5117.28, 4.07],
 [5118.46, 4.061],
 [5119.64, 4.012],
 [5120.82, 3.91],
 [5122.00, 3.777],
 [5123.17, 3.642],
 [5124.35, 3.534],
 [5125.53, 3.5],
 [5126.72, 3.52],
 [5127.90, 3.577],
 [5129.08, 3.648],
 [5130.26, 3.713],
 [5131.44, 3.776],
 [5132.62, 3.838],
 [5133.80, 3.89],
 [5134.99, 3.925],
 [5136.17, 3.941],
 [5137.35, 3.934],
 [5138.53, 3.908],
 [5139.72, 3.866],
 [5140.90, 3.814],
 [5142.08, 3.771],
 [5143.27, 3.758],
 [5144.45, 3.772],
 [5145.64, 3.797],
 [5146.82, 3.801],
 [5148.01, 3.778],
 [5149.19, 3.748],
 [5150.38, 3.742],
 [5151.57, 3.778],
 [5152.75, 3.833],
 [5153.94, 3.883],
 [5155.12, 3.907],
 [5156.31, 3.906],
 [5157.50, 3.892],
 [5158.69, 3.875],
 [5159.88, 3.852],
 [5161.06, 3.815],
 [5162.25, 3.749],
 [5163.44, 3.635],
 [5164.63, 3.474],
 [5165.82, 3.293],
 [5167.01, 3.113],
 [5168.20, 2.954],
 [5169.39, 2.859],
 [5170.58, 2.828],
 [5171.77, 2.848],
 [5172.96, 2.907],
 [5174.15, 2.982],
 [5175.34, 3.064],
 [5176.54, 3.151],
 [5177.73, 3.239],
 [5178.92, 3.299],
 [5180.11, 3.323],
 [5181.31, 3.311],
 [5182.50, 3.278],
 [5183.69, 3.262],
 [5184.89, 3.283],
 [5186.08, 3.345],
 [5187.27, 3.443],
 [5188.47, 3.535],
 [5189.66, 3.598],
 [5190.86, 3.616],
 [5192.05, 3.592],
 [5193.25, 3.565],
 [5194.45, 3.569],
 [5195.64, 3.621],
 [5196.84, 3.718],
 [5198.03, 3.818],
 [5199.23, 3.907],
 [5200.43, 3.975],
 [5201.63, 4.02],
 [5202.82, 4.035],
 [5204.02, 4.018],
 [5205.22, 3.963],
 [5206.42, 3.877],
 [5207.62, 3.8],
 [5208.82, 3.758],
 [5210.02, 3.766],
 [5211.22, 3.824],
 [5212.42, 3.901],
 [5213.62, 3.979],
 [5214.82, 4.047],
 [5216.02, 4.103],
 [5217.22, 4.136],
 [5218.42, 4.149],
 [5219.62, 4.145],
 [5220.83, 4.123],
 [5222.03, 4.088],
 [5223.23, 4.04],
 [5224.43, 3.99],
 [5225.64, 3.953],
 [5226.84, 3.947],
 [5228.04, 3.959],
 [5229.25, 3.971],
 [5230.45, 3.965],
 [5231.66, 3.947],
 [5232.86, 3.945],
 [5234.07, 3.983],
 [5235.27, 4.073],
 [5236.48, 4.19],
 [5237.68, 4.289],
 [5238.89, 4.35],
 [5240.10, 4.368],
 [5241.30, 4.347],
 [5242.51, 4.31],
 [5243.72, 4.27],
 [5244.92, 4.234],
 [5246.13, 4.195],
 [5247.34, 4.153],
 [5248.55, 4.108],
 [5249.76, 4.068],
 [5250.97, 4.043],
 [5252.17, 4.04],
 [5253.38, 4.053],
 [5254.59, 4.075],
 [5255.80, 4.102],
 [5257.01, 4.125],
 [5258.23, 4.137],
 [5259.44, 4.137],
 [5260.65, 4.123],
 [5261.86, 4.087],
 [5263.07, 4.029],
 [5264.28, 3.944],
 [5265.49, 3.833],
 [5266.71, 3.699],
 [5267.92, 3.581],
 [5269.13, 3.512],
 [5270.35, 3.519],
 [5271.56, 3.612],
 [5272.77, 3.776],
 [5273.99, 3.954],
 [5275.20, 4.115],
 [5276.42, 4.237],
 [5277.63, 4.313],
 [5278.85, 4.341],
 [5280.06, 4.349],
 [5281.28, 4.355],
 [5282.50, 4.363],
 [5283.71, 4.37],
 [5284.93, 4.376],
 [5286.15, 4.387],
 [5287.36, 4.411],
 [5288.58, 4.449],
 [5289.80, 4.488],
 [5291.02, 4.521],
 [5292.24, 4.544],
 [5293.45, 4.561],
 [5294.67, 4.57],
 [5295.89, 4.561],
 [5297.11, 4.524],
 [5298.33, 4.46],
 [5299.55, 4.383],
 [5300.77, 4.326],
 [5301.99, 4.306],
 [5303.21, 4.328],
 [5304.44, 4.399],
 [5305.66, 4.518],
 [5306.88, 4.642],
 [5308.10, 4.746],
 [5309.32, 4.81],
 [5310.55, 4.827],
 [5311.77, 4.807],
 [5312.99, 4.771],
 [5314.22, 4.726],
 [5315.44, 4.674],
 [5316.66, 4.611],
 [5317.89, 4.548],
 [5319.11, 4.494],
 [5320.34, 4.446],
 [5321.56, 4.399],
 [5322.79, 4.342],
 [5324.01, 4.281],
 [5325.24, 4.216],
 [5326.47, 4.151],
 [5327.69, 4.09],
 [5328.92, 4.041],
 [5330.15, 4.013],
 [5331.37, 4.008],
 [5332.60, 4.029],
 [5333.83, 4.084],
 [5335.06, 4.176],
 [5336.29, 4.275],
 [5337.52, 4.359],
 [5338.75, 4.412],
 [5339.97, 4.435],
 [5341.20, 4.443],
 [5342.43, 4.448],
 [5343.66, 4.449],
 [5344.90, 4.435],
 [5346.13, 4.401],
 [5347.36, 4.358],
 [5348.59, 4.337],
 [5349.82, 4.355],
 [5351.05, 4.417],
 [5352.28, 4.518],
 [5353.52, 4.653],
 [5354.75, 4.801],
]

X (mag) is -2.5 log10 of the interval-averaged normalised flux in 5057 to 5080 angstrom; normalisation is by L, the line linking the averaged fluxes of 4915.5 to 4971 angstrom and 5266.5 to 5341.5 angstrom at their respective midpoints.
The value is 0.12 mag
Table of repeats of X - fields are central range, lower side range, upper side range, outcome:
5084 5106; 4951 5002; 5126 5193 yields -0.07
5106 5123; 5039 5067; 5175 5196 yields -0.06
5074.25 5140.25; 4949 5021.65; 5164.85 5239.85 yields 0.01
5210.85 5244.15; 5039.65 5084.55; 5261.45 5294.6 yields 0.00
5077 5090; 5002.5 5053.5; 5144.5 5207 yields 0.03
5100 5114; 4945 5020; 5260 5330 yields 0.07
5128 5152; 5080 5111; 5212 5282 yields 0.04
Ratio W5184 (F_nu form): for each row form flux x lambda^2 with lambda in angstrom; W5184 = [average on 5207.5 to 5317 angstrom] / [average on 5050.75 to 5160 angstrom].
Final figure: 1.15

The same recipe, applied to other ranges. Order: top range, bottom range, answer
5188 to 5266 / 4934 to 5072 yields 1.06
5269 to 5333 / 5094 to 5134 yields 1.21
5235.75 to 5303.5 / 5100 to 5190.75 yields 1.20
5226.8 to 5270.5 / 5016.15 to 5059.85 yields 1.11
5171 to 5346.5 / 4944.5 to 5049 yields 1.11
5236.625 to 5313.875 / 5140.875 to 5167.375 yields 1.19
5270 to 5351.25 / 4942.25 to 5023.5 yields 1.19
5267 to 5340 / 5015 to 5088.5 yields 1.23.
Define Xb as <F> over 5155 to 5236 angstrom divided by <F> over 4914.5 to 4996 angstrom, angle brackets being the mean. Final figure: 0.87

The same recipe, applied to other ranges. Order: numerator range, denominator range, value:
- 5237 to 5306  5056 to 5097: 1.08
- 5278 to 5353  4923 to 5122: 1.09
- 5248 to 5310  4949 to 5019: 1.02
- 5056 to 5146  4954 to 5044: 0.96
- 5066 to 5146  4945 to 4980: 0.88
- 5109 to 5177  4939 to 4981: 0.84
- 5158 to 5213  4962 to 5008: 0.87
